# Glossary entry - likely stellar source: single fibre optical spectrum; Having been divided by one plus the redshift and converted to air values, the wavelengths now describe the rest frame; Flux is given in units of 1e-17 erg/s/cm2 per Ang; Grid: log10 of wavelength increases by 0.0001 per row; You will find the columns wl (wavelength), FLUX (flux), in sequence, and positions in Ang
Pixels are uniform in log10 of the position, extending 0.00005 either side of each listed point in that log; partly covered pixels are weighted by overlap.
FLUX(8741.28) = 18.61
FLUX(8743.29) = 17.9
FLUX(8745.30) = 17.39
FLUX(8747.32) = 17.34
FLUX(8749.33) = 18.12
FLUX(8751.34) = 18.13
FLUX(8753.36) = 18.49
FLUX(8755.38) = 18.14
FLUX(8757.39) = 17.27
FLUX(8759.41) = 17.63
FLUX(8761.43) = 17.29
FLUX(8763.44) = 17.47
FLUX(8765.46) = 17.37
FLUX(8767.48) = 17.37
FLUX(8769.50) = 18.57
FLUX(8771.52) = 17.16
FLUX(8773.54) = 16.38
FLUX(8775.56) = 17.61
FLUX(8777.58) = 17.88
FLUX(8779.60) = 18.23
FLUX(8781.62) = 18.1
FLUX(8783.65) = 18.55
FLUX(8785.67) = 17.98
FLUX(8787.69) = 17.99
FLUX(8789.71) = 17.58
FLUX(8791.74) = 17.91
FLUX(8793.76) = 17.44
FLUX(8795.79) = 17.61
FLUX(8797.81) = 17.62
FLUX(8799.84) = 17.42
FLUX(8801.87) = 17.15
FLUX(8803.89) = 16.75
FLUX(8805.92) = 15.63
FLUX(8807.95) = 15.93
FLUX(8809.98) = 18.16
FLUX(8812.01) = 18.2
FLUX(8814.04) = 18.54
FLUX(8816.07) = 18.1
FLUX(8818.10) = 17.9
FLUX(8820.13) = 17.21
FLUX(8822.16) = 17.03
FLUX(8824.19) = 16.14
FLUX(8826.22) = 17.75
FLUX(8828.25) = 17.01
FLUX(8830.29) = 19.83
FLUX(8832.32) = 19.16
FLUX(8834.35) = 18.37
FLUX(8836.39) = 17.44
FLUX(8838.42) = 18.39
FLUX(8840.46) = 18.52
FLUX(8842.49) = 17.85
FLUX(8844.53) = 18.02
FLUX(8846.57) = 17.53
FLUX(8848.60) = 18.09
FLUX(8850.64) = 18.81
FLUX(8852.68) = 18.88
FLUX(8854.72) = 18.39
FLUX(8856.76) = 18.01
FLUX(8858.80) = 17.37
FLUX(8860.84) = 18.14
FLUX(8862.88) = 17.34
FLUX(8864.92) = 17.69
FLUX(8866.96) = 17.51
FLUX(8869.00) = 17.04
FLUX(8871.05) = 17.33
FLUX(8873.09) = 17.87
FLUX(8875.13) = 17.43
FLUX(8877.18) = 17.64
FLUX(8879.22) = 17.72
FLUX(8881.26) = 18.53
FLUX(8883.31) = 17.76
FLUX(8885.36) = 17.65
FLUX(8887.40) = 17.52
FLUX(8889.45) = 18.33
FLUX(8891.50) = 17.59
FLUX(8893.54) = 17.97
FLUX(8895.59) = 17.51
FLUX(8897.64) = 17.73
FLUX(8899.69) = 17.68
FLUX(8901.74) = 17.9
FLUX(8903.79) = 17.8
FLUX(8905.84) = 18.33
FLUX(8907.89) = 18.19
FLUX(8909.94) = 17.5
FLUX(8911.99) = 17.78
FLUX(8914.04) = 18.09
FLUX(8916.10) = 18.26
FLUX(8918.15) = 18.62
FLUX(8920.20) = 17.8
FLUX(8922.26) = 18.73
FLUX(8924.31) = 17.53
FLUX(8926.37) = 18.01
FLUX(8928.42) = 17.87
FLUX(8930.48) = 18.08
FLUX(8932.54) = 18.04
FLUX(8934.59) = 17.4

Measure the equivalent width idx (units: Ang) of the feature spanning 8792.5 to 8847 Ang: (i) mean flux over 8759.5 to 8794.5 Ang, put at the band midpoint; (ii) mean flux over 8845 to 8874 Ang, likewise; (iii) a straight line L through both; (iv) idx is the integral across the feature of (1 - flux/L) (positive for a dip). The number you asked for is 0.4 Ang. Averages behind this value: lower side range 17.7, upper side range 17.9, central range 17.7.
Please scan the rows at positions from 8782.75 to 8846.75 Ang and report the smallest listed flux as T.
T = 15.63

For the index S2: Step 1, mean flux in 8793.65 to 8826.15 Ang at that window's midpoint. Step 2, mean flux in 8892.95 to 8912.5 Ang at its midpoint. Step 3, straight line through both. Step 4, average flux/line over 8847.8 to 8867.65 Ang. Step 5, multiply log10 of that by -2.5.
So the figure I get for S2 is -0.03 mag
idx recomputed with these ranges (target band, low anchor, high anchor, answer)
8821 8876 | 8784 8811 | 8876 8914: -0.9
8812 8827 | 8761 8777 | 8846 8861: 0.3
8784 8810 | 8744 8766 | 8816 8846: 0.7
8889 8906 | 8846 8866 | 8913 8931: 0.2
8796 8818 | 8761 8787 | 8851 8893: 0.4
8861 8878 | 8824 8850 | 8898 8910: 0.5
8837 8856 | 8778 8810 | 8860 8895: -0.7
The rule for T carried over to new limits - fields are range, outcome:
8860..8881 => 17.04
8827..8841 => 17.01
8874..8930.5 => 17.43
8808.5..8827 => 16.14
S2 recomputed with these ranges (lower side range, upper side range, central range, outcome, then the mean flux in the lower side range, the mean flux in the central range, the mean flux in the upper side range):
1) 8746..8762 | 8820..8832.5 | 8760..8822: 0.01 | 17.8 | 17.6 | 17.7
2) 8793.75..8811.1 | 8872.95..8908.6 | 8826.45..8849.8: -0.05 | 17.1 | 18.2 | 17.8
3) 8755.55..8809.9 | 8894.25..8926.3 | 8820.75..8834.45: -0.01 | 17.5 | 17.9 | 18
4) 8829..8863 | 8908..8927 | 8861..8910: 0.02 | 18.3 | 17.7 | 18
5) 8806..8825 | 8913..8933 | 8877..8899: 0.00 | 17.4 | 17.8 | 18.1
